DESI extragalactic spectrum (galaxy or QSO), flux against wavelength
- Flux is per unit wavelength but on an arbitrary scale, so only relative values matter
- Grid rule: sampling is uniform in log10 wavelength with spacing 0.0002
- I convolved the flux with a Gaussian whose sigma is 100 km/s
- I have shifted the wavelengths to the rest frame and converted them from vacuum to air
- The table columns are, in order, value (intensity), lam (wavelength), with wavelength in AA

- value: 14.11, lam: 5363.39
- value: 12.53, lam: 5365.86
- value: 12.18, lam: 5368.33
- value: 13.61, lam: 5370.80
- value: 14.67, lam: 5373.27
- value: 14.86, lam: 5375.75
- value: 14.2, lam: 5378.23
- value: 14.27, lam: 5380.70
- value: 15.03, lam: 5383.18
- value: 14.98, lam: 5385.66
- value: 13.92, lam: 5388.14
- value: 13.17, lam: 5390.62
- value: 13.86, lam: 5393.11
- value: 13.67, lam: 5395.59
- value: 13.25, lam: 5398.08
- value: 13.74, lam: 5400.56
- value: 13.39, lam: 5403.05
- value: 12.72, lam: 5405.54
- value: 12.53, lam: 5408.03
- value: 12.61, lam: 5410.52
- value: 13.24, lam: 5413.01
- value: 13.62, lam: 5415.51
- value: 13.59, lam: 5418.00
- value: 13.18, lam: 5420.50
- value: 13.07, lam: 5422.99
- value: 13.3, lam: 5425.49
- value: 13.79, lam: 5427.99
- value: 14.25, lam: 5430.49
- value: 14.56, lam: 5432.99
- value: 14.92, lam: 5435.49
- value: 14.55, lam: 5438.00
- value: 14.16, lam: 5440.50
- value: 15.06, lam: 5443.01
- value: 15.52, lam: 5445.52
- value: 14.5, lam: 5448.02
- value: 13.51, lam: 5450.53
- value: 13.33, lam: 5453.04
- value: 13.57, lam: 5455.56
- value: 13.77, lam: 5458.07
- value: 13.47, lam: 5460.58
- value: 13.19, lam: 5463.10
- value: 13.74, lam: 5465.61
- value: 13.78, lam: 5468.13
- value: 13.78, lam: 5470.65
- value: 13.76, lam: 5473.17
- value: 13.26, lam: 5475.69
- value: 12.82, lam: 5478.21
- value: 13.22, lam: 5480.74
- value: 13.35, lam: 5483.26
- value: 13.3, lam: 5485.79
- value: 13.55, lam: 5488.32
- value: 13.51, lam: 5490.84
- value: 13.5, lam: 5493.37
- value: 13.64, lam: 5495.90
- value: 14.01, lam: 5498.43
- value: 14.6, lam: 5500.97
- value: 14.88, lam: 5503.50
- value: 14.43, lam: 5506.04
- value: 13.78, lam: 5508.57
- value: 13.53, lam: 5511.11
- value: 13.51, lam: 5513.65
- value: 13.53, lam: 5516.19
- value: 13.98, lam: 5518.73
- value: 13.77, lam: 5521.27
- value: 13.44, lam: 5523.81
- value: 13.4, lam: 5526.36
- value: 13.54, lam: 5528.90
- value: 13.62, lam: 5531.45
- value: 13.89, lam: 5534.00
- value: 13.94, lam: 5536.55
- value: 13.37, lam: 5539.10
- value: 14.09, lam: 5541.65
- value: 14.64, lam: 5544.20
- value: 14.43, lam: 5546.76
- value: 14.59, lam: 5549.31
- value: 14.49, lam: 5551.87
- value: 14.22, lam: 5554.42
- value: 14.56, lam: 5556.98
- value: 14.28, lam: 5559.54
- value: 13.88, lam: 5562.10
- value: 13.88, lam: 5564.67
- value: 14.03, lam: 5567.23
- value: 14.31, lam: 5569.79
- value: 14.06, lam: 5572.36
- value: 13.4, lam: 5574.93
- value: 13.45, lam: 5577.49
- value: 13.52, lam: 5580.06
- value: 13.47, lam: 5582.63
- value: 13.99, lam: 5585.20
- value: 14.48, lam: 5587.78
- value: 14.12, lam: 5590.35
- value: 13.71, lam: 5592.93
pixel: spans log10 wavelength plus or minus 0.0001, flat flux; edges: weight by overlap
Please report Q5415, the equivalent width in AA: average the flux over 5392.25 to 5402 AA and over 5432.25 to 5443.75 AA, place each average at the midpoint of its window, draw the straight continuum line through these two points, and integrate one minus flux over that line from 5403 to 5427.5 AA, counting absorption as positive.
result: 1.6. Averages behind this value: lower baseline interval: 13.6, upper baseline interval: 14.6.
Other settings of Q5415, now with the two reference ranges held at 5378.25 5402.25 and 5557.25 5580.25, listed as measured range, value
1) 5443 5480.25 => 0.6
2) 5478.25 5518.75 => 0.6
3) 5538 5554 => -0.4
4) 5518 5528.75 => 0.2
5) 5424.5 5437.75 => -0.2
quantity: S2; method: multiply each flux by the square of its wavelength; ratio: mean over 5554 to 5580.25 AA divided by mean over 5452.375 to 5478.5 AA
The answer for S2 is 1.07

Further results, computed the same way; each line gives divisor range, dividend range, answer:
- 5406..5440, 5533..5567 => 1.09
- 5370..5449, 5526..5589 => 1.06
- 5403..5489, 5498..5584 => 1.06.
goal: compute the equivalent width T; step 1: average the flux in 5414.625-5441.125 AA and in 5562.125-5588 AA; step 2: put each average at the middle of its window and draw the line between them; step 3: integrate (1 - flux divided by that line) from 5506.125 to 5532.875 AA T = 0.4 AA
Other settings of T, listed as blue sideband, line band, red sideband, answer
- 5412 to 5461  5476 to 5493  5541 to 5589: 0.86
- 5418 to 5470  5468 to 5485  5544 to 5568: 0.79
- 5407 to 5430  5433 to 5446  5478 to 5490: -1.48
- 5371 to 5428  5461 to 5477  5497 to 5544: 0.24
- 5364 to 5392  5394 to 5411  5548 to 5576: 0.99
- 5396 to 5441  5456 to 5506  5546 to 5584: 0.42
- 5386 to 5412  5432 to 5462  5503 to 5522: -1.46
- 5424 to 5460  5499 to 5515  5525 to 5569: -0.02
